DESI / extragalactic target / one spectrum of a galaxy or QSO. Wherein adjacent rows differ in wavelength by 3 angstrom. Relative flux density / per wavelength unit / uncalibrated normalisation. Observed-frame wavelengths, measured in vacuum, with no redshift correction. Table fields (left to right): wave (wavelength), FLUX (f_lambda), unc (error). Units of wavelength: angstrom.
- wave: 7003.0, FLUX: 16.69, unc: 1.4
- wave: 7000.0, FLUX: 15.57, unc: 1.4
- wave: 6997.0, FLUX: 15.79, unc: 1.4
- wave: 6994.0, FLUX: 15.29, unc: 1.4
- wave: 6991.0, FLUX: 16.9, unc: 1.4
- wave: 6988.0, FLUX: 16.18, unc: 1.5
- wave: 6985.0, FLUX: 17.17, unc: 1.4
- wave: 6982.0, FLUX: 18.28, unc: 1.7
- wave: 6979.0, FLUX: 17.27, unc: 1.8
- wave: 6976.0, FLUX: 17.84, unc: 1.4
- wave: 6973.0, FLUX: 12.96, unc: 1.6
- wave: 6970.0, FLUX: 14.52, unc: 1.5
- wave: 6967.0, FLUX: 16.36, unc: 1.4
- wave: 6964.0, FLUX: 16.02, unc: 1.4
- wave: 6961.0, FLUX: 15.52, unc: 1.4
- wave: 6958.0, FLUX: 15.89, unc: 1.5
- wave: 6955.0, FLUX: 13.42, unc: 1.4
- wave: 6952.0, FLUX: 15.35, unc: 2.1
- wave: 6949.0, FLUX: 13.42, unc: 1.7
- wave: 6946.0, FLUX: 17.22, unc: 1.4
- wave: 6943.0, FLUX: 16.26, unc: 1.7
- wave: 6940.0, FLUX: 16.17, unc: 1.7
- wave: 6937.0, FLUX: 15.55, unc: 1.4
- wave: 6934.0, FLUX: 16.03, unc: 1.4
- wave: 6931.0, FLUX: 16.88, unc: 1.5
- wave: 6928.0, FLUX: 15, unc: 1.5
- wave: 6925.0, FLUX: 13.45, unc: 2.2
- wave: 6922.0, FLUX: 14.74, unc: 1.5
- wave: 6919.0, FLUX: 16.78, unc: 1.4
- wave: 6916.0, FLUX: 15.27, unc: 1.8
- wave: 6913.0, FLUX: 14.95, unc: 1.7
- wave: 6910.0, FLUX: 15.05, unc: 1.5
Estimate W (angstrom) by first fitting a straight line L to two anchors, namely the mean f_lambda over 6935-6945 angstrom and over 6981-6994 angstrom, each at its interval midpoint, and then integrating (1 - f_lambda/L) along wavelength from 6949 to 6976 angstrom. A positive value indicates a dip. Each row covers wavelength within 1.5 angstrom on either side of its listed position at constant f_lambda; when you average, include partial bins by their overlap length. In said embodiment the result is 2.3 angstrom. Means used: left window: 16.1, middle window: 15.1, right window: 16.9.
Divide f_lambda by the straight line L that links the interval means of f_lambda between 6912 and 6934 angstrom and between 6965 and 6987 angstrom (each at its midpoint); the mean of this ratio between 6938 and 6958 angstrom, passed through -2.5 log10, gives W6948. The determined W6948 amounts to 0.032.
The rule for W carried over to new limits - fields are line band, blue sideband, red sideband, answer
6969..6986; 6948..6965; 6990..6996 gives -0.9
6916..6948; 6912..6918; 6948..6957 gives -2.1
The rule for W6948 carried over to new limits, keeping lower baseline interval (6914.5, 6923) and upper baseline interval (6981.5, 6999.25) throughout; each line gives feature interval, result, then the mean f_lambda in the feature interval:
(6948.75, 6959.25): 0.10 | 14.6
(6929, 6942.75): -0.02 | 16.1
